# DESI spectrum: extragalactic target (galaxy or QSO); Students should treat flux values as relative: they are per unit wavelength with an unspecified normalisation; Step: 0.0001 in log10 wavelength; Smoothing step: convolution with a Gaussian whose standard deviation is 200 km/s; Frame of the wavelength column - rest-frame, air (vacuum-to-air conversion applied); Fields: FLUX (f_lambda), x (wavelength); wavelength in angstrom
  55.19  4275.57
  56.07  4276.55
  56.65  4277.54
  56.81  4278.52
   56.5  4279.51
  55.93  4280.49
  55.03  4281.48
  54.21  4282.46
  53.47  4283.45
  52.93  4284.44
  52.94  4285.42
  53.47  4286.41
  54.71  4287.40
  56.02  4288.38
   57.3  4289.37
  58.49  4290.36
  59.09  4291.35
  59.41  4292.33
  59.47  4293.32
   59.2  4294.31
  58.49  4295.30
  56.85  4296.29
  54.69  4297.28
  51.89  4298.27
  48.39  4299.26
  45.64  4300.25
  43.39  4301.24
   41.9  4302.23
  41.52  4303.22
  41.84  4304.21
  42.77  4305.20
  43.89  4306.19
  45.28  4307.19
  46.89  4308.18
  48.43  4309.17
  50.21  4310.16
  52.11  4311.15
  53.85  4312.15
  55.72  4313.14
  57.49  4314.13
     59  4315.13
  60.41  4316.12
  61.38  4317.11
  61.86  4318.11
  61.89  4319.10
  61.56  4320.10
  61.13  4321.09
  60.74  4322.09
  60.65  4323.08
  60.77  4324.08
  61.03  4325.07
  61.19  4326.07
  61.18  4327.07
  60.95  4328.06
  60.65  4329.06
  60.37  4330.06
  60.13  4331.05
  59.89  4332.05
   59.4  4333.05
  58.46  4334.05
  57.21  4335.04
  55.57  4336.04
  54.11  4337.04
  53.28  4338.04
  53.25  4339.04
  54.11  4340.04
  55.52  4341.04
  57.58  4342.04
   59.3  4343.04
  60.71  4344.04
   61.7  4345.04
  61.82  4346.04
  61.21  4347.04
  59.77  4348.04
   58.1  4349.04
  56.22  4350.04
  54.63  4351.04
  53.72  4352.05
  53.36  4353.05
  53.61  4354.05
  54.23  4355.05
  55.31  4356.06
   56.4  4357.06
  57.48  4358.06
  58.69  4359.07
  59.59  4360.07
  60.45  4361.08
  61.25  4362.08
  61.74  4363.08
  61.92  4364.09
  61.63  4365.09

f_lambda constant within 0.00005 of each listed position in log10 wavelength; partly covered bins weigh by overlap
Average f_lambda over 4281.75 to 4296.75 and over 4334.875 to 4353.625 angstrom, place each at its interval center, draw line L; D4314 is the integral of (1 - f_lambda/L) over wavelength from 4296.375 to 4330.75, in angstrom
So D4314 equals 1.5 angstrom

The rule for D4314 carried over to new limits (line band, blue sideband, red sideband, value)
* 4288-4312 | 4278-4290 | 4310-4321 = 2.4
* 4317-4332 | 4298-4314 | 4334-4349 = -2.4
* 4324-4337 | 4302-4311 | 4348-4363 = -2.2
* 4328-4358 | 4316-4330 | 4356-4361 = 1.0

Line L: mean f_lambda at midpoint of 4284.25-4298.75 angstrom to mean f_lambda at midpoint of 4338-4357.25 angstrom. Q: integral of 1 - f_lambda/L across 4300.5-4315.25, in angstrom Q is 2.2 angstrom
